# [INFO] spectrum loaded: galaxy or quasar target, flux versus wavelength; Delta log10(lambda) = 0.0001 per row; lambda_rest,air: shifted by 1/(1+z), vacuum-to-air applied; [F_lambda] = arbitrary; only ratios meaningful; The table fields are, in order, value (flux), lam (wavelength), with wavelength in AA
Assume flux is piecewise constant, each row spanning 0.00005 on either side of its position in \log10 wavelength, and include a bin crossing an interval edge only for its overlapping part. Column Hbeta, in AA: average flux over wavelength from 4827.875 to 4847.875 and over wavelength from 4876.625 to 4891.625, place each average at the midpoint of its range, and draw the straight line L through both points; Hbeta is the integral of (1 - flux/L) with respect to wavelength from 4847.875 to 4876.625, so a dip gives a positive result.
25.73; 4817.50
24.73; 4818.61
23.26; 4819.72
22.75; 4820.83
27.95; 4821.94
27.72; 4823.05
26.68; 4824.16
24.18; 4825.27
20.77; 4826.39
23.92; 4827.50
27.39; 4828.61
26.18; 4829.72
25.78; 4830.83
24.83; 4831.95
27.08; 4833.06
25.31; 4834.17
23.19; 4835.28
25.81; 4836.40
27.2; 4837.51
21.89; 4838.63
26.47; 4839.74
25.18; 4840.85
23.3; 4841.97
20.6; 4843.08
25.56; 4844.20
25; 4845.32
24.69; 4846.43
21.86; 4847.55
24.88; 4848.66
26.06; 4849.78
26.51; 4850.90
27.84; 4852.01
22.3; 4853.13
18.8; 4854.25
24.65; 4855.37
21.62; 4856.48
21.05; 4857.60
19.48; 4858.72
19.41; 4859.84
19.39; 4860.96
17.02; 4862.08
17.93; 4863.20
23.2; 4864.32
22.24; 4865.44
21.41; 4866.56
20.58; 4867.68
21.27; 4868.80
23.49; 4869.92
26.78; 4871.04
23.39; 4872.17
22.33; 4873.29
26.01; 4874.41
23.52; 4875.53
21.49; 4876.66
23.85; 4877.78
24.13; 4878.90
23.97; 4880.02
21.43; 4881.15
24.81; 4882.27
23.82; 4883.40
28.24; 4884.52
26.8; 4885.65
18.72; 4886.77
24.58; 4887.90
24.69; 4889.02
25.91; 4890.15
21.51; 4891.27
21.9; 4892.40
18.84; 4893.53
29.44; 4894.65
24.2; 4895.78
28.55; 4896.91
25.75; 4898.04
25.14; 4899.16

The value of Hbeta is 2.3 AA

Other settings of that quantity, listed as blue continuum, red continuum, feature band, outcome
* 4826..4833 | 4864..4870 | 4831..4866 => 0.3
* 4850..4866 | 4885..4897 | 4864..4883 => -0.4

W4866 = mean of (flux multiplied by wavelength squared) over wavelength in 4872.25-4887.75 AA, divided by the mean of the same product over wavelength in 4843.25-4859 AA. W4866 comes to 1.02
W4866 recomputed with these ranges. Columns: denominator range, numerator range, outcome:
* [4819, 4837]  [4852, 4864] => 0.83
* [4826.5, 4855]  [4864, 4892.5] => 0.97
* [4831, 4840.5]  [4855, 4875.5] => 0.87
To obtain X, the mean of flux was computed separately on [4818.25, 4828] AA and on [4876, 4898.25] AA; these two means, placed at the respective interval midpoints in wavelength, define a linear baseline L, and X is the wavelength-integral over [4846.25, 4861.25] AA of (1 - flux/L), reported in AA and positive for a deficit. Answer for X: 1.0 AA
